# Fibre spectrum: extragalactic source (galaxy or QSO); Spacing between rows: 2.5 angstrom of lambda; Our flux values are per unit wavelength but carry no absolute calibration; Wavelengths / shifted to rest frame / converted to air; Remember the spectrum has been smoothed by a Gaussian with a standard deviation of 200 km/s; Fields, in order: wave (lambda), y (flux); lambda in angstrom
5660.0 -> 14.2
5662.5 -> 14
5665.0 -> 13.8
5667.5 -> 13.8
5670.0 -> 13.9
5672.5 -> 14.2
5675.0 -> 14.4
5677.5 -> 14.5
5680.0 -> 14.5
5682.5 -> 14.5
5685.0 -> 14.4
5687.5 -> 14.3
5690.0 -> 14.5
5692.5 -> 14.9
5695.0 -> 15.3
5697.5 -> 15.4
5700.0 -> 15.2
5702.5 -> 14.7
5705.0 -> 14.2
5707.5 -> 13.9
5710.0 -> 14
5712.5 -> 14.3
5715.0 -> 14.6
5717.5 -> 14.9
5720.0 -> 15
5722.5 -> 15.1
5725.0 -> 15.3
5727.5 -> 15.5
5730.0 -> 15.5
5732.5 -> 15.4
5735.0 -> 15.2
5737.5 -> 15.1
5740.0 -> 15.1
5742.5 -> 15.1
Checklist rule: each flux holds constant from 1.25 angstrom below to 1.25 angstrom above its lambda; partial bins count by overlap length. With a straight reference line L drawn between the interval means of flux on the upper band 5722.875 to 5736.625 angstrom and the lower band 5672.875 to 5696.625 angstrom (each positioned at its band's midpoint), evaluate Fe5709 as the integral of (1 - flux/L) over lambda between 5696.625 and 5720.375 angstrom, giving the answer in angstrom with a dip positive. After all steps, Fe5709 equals 0.6 angstrom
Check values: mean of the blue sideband 14.6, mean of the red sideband 15.4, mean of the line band 14.6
